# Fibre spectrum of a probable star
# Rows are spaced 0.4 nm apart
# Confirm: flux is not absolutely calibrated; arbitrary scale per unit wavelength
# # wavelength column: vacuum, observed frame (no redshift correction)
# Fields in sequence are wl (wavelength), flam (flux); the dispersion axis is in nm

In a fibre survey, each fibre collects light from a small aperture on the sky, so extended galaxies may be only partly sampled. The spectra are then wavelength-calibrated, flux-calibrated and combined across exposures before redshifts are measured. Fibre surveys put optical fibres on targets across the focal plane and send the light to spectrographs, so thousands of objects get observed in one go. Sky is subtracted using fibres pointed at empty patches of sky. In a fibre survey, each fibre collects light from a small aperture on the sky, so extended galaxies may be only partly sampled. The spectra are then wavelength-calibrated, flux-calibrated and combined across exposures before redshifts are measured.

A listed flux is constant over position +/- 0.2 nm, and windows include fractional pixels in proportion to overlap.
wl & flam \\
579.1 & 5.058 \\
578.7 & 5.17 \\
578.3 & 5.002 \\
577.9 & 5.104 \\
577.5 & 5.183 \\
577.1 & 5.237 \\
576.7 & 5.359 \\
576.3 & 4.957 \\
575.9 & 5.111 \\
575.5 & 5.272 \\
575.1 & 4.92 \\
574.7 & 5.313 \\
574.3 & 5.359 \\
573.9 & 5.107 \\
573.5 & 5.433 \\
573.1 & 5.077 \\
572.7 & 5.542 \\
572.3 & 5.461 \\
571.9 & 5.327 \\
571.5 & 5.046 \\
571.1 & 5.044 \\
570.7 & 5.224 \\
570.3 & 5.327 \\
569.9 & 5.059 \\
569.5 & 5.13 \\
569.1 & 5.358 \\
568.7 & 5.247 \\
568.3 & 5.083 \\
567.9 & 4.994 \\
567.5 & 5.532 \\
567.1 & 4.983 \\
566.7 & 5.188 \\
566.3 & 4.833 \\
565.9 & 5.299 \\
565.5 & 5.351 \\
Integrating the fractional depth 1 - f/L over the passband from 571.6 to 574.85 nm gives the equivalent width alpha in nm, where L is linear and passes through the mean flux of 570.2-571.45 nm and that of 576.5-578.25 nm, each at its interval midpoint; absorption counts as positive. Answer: -0.09 nm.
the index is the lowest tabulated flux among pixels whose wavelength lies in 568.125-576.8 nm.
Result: 4.92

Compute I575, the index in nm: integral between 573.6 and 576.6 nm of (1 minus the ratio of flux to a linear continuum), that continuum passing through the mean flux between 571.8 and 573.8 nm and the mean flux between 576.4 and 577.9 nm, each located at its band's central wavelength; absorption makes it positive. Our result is 0.07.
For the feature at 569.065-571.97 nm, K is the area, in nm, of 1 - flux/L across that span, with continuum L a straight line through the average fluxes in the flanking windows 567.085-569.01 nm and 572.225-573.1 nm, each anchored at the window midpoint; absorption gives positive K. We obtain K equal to 0.07 nm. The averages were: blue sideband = 5.2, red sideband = 5.41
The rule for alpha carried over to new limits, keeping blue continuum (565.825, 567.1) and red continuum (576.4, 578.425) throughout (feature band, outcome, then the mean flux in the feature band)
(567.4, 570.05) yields -0.05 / 5.19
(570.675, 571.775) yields 0.00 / 5.1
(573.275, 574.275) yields -0.03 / 5.28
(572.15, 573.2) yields -0.05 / 5.38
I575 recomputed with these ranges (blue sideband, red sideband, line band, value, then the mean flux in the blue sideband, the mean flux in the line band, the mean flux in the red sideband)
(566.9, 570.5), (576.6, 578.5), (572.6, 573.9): -0.03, 5.19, 5.3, 5.17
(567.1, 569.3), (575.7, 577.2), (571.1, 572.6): -0.02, 5.22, 5.26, 5.16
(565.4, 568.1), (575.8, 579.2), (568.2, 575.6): -0.12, 5.16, 5.23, 5.13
